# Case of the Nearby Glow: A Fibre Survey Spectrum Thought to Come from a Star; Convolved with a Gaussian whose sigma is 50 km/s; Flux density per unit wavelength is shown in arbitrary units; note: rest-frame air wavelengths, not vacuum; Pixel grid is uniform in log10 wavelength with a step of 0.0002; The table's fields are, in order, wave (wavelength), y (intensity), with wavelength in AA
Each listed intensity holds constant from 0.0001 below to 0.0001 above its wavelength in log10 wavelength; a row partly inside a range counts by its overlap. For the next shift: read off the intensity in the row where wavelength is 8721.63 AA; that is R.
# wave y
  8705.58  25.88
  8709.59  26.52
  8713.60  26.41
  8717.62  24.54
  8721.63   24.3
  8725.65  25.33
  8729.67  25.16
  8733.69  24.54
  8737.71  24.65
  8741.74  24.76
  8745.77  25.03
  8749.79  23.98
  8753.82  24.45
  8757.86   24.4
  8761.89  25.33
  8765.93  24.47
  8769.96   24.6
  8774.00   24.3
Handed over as 24.3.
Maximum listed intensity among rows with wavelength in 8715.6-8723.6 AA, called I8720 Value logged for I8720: 24.54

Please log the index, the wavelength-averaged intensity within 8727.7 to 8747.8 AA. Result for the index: 24.8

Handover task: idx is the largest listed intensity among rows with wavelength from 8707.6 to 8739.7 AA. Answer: 26.52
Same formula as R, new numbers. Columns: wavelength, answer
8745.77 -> 25.03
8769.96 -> 24.6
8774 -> 24.3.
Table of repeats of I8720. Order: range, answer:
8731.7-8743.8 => 24.76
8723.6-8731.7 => 25.33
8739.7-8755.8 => 25.03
